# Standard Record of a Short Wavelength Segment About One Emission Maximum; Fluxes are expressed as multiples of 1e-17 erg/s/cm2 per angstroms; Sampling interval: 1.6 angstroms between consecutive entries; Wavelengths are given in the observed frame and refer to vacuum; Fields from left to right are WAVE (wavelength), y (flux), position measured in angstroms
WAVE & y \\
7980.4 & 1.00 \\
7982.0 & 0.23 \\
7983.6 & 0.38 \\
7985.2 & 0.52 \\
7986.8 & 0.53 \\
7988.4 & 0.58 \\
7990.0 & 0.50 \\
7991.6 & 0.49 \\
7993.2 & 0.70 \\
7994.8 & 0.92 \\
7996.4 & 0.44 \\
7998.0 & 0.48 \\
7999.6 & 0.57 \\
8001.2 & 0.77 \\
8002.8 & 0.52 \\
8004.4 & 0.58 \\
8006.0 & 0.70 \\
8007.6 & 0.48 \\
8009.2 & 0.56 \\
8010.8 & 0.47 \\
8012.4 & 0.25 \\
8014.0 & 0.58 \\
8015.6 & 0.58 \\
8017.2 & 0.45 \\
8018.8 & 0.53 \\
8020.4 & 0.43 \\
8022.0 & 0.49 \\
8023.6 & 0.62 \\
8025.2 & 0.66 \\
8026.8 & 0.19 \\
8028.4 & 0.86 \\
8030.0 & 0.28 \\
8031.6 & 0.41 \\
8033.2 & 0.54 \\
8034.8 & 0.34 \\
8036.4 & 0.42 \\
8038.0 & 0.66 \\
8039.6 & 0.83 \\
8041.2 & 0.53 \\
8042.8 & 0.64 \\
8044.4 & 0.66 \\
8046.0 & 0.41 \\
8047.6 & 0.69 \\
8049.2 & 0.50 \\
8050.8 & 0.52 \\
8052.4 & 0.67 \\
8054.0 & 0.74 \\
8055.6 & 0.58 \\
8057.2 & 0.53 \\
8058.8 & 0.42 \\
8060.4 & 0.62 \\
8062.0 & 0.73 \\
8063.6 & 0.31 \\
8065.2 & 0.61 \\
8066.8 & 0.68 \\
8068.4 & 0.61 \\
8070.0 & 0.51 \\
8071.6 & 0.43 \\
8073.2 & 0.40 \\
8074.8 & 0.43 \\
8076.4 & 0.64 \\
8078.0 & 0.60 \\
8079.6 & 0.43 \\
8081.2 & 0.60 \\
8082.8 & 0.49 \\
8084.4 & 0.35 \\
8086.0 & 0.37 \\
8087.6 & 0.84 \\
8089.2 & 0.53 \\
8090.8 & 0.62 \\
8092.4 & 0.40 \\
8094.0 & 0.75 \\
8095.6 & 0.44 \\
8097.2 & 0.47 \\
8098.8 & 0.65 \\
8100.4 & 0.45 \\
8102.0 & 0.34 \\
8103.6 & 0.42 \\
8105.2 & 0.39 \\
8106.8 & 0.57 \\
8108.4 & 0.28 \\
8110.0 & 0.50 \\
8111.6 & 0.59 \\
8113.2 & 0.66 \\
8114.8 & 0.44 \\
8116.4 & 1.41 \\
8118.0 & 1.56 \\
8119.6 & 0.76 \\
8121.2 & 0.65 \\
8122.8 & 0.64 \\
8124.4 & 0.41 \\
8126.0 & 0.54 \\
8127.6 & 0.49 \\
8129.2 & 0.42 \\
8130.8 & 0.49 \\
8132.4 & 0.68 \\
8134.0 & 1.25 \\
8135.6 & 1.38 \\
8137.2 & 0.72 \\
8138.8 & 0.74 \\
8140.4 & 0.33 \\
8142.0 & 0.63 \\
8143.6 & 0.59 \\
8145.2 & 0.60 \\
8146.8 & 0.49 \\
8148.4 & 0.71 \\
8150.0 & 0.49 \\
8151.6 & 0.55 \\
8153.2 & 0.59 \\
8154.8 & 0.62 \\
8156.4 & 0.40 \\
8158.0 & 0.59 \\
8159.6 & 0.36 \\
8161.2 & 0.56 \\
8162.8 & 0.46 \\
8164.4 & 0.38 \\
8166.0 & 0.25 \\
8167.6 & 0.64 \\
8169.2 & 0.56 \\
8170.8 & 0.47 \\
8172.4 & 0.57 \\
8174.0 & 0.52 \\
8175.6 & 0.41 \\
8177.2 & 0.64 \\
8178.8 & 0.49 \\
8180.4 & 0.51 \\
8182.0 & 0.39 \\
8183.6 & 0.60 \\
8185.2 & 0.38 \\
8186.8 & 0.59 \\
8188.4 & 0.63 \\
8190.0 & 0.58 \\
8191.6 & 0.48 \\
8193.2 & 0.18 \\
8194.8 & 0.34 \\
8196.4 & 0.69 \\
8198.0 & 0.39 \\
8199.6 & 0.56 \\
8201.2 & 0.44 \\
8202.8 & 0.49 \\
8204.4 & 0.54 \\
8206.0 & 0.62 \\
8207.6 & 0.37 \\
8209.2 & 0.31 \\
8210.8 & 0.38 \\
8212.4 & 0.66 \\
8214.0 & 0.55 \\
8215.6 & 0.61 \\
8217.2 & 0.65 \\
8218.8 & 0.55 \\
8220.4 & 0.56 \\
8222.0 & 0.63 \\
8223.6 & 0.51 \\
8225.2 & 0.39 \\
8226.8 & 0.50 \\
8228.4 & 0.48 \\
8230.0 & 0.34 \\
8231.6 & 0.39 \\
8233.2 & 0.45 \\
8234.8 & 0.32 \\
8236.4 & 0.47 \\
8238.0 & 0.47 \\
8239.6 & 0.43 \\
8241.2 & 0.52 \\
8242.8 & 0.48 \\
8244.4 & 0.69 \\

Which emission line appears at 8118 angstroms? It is [S II] 6716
